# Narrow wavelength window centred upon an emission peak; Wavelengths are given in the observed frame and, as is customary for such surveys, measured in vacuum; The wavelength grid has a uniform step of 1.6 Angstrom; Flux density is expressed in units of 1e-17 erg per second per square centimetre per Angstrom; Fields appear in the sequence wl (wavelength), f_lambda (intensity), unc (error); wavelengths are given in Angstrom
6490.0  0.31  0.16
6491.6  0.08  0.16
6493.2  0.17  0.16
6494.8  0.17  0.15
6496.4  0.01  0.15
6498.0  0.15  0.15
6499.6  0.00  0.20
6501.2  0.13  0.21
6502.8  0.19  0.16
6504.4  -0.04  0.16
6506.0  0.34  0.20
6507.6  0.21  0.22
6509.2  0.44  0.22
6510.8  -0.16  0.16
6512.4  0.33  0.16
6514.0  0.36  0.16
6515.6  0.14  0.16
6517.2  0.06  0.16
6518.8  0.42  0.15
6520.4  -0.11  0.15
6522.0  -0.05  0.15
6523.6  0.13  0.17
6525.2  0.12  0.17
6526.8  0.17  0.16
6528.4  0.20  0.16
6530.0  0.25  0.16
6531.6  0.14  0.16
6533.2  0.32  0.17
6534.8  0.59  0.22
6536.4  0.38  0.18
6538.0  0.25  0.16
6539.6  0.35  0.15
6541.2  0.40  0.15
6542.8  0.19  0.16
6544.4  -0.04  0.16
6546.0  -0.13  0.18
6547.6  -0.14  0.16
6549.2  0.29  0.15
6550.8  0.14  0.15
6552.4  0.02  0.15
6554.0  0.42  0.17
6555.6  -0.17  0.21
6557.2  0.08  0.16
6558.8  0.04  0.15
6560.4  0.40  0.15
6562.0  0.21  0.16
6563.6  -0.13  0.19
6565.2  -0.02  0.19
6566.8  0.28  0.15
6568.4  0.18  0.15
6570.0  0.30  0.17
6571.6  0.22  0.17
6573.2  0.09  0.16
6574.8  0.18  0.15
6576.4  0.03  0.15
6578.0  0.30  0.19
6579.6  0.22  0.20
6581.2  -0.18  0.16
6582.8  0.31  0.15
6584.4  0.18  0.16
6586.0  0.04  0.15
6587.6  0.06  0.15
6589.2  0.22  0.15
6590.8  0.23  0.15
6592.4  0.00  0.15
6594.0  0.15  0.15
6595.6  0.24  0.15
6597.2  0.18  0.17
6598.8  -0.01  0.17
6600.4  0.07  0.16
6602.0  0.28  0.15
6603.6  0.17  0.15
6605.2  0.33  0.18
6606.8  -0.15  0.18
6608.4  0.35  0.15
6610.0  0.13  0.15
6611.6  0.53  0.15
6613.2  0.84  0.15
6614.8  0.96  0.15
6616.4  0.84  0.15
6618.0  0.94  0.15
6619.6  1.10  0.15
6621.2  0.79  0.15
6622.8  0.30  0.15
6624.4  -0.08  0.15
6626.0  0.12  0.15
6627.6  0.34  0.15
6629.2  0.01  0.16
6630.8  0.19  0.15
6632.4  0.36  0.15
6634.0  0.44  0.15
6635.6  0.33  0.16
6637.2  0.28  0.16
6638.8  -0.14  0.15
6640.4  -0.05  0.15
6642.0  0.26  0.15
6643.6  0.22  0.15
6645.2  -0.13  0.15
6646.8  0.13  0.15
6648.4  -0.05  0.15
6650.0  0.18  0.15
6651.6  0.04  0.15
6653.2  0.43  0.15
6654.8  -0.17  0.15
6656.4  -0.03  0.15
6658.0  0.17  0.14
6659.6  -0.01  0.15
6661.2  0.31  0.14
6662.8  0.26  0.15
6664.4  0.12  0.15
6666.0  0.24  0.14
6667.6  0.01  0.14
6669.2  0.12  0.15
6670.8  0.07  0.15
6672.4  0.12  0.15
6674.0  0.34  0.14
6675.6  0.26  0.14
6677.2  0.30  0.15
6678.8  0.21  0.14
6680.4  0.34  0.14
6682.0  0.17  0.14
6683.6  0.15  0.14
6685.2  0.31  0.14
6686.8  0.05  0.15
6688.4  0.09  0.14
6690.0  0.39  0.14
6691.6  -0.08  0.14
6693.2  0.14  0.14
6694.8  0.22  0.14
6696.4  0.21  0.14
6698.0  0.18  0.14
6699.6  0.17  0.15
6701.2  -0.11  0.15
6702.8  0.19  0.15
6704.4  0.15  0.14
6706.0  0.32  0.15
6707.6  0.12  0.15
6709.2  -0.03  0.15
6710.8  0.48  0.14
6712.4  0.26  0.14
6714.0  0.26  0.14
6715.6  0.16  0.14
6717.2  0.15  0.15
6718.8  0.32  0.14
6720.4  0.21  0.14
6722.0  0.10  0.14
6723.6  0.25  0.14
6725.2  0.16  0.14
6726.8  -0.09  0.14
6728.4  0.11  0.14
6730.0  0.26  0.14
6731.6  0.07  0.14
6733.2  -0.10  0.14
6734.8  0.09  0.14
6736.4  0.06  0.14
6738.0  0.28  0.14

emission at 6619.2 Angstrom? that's [O II] 3727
